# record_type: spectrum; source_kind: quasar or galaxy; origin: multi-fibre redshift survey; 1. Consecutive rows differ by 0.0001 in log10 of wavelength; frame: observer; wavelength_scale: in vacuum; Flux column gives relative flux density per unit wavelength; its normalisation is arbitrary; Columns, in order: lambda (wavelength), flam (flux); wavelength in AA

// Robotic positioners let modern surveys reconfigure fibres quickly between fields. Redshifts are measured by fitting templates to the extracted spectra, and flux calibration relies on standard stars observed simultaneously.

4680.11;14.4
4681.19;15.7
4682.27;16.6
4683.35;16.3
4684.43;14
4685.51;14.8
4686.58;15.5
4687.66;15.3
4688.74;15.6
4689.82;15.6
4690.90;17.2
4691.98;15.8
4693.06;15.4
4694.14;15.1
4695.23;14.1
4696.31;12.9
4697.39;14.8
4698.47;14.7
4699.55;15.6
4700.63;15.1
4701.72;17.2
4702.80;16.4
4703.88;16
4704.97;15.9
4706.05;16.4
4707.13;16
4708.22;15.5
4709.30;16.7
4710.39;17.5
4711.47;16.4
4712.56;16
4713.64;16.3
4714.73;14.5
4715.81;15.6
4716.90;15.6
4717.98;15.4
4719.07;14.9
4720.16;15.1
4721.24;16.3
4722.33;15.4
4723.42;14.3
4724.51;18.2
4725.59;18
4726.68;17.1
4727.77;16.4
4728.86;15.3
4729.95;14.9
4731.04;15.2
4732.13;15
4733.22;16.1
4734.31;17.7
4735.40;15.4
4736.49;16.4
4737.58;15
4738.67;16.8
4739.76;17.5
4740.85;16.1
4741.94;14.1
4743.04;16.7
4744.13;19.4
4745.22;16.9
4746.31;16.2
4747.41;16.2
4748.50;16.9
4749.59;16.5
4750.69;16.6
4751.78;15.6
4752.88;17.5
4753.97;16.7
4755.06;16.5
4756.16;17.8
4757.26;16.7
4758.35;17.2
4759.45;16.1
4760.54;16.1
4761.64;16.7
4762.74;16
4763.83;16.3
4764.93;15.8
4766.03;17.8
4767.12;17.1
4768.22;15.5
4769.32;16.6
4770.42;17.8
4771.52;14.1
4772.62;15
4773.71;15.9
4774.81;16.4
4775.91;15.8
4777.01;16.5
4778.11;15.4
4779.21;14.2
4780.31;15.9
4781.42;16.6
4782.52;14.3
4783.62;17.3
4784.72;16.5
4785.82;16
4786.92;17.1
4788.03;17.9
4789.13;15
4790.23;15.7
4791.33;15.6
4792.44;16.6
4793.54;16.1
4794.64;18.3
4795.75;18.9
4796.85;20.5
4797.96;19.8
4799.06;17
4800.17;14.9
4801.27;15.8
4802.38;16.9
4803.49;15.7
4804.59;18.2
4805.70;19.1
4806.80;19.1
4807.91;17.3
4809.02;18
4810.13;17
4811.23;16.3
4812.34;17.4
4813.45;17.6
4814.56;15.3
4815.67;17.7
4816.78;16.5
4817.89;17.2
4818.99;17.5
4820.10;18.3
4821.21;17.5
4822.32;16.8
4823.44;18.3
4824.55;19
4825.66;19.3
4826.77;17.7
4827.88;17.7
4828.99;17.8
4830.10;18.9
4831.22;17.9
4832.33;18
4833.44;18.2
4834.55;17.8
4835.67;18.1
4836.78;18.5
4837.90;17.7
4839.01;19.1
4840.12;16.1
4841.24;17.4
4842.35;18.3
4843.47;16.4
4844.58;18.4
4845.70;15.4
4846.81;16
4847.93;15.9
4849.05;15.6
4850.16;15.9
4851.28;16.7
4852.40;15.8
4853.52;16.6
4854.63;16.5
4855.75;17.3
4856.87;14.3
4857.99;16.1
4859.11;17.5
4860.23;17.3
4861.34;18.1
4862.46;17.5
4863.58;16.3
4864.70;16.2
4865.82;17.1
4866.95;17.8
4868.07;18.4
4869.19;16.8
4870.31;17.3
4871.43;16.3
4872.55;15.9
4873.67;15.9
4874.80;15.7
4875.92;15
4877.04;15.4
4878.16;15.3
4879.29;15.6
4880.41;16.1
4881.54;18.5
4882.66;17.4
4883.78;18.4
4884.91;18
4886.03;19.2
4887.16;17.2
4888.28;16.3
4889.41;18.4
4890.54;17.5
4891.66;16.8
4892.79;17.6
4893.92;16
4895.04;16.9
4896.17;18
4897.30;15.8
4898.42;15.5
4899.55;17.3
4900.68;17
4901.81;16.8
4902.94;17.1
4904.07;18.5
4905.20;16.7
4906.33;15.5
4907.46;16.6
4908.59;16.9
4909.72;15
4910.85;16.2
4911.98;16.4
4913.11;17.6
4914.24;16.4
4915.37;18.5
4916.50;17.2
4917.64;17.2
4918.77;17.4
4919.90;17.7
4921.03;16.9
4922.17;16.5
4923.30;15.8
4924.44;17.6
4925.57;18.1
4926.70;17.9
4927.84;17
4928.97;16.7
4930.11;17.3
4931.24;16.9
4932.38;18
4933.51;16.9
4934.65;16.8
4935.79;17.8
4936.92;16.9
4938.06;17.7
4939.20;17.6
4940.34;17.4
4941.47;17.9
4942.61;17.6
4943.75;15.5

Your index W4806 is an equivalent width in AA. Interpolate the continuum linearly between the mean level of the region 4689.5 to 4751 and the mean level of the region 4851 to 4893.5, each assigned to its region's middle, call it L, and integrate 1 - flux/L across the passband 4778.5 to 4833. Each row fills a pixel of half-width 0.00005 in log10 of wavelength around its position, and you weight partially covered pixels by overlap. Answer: -2.5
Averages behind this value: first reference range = 16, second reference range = 16.8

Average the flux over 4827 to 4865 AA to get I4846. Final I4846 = 17.1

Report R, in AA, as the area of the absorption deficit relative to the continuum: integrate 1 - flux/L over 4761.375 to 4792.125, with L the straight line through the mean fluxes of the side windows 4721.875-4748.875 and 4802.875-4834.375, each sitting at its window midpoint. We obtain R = 1.6 AA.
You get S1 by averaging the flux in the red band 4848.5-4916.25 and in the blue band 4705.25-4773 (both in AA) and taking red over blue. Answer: 1.0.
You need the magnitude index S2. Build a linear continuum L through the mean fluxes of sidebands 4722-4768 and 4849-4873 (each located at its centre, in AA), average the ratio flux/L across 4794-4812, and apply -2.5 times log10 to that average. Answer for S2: -0.07 mag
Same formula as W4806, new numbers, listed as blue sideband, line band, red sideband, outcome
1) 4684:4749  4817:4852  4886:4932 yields -2.0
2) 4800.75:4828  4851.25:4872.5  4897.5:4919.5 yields 0.4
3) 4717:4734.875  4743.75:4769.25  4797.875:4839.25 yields -0.3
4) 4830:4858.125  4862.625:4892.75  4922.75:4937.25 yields 0.3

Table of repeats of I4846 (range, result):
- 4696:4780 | 16.1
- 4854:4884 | 16.7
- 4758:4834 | 17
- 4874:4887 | 16.8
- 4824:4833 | 18.3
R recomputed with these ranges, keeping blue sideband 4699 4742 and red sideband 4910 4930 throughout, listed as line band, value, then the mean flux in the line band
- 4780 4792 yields 0.13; 16.2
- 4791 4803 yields -0.66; 17.3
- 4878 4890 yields -0.34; 17.4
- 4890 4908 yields 0.14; 16.8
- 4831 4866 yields -0.60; 17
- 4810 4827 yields -0.95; 17.5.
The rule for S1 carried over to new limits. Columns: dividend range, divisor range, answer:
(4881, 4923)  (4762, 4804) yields 1.04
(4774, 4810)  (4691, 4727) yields 1.07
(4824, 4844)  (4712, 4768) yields 1.11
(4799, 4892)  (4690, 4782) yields 1.07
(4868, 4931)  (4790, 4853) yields 0.97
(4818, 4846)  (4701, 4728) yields 1.11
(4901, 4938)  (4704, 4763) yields 1.05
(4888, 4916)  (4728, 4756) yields 1.03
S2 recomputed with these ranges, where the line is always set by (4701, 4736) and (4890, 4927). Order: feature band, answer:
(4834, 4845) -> -0.074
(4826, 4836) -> -0.093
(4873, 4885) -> 0.025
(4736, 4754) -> -0.026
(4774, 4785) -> 0.030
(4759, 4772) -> -0.006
